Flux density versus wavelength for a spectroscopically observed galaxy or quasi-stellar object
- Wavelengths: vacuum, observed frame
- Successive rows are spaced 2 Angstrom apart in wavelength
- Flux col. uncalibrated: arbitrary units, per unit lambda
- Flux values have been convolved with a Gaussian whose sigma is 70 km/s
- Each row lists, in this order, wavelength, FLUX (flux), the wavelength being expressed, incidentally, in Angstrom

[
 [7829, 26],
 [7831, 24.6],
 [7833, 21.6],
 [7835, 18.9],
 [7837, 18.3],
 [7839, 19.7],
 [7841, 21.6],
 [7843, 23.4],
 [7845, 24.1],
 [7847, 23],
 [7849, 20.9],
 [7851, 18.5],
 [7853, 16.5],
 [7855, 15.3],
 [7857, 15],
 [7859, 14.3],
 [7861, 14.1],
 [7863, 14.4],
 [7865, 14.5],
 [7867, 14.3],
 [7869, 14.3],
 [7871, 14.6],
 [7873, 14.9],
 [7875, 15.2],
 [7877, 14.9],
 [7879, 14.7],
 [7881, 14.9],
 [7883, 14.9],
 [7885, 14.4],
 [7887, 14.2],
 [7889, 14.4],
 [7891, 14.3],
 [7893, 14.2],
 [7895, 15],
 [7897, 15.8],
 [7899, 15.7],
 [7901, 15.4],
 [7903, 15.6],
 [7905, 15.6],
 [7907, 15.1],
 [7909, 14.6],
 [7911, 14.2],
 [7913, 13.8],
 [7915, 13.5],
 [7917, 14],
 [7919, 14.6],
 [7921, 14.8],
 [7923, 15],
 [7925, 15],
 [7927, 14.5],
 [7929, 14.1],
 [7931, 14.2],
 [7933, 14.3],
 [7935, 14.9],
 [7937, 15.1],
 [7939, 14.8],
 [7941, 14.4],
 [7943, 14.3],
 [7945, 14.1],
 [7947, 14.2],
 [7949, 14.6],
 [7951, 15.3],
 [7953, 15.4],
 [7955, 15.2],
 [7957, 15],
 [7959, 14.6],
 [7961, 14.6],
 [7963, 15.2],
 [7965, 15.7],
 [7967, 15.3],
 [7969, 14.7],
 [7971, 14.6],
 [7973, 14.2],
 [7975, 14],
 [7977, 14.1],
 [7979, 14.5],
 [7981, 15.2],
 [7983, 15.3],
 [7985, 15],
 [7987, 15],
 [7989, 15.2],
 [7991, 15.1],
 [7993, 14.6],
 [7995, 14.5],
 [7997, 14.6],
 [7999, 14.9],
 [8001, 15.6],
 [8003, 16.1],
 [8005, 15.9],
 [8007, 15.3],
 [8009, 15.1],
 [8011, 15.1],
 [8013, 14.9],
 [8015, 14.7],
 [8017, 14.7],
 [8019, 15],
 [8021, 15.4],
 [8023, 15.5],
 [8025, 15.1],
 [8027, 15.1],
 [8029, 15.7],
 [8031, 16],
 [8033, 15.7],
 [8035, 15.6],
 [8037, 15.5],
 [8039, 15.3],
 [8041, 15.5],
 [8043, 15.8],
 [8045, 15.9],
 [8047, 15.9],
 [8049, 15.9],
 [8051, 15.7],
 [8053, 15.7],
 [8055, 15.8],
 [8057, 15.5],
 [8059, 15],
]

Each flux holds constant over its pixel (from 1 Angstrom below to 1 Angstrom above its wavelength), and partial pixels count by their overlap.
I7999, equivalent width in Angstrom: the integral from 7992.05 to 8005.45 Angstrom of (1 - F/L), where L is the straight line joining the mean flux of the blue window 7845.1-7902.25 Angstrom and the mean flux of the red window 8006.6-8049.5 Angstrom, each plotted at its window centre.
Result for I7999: 0.2 Angstrom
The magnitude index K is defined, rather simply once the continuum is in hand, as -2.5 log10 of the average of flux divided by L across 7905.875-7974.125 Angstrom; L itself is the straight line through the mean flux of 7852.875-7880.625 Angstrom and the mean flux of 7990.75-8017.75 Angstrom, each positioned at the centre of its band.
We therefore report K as 0.02 mag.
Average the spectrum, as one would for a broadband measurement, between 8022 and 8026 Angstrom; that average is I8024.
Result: 15.3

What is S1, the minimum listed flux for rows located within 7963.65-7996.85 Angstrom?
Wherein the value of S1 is 14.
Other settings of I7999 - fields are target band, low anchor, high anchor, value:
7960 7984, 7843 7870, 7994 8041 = 1.5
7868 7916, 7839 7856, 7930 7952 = 7.7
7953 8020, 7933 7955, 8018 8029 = 0.2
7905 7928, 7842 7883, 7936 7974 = 1.5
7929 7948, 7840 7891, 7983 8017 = 1.5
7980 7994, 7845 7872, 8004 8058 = 0.6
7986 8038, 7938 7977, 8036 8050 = 0.4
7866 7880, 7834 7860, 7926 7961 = 2.5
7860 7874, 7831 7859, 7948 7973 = 3.3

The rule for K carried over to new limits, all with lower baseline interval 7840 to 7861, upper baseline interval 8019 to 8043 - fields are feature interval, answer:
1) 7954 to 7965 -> 0.129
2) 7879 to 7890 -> 0.250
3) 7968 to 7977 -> 0.160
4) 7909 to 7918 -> 0.263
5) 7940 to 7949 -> 0.200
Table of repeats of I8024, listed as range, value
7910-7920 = 14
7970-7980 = 14.3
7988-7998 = 14.8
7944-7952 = 14.5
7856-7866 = 14.5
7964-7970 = 15.2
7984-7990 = 15.1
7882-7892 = 14.4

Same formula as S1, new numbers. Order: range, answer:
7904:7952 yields 13.5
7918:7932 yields 14.1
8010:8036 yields 14.7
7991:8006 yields 14.5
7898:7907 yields 15.1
